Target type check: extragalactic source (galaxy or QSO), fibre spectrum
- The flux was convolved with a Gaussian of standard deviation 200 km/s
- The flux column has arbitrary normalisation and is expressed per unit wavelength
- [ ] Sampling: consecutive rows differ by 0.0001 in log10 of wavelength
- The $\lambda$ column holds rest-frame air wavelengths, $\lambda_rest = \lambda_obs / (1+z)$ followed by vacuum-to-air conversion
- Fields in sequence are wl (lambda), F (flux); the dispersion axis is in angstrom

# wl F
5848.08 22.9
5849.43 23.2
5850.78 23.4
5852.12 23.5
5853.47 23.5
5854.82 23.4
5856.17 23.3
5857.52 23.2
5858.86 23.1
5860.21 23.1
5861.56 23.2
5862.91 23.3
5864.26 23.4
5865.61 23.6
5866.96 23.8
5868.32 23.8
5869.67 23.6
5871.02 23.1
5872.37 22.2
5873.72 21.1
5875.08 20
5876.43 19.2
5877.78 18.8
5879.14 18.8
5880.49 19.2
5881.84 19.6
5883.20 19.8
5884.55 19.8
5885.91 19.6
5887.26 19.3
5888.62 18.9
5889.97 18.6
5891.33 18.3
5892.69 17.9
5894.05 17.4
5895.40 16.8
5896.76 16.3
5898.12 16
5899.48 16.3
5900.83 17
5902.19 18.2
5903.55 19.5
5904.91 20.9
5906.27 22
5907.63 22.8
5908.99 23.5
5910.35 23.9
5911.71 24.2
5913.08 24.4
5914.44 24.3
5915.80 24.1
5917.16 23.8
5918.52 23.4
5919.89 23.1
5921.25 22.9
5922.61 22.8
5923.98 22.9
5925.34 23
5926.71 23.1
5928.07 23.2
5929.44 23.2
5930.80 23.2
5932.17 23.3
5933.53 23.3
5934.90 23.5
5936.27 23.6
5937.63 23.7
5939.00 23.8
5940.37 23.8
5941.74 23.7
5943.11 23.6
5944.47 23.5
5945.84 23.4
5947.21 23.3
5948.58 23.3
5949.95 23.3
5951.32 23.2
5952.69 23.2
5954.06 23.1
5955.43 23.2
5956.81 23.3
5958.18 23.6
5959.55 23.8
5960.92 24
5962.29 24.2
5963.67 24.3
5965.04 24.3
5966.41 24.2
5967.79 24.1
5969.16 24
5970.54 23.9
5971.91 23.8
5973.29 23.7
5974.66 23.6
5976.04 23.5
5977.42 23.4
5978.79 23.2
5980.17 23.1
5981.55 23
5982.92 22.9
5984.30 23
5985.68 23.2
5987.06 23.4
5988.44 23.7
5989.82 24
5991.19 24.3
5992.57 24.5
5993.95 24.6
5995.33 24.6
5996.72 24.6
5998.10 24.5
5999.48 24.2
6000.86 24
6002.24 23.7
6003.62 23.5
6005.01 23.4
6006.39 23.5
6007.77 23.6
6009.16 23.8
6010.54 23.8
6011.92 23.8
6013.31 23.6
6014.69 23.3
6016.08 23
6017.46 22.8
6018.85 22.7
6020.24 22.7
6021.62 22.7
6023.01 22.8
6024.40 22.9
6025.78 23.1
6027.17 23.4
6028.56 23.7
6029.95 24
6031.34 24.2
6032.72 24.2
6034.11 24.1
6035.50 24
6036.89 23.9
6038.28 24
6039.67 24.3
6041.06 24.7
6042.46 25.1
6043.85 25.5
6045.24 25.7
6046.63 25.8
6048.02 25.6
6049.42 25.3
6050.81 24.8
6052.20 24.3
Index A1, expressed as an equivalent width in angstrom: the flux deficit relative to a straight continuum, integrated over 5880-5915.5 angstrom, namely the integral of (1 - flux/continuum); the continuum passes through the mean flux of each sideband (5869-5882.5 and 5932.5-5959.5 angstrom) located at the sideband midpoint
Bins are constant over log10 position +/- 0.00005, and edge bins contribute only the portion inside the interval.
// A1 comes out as 2.7 angstrom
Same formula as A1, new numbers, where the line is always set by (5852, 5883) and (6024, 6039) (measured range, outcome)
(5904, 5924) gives -0.6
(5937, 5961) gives -0.6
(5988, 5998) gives -0.4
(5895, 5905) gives 2.2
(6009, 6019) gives 0.1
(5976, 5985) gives 0.1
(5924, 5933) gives -0.2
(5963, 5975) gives -0.4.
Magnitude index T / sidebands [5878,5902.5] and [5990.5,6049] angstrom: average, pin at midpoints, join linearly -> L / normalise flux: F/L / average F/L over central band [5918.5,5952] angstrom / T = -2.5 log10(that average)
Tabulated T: -0.16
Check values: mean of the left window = 18.2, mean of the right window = 24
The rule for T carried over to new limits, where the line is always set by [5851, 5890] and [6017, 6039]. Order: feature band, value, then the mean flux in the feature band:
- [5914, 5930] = -0.05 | 23.3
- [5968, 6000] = -0.04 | 23.8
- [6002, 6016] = -0.02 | 23.6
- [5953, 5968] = -0.05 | 23.8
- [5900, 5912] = 0.04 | 21.2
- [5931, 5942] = -0.05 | 23.6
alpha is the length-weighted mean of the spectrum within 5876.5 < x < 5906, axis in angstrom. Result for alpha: 18.5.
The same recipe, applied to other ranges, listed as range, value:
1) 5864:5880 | 21.7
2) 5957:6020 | 23.7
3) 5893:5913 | 19.7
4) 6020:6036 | 23.5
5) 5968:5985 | 23.4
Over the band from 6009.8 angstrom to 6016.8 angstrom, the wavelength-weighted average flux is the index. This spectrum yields 23.5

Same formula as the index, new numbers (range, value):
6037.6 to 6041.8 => 24.3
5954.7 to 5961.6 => 23.6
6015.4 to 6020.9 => 22.8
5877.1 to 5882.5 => 19.1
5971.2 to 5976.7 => 23.7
